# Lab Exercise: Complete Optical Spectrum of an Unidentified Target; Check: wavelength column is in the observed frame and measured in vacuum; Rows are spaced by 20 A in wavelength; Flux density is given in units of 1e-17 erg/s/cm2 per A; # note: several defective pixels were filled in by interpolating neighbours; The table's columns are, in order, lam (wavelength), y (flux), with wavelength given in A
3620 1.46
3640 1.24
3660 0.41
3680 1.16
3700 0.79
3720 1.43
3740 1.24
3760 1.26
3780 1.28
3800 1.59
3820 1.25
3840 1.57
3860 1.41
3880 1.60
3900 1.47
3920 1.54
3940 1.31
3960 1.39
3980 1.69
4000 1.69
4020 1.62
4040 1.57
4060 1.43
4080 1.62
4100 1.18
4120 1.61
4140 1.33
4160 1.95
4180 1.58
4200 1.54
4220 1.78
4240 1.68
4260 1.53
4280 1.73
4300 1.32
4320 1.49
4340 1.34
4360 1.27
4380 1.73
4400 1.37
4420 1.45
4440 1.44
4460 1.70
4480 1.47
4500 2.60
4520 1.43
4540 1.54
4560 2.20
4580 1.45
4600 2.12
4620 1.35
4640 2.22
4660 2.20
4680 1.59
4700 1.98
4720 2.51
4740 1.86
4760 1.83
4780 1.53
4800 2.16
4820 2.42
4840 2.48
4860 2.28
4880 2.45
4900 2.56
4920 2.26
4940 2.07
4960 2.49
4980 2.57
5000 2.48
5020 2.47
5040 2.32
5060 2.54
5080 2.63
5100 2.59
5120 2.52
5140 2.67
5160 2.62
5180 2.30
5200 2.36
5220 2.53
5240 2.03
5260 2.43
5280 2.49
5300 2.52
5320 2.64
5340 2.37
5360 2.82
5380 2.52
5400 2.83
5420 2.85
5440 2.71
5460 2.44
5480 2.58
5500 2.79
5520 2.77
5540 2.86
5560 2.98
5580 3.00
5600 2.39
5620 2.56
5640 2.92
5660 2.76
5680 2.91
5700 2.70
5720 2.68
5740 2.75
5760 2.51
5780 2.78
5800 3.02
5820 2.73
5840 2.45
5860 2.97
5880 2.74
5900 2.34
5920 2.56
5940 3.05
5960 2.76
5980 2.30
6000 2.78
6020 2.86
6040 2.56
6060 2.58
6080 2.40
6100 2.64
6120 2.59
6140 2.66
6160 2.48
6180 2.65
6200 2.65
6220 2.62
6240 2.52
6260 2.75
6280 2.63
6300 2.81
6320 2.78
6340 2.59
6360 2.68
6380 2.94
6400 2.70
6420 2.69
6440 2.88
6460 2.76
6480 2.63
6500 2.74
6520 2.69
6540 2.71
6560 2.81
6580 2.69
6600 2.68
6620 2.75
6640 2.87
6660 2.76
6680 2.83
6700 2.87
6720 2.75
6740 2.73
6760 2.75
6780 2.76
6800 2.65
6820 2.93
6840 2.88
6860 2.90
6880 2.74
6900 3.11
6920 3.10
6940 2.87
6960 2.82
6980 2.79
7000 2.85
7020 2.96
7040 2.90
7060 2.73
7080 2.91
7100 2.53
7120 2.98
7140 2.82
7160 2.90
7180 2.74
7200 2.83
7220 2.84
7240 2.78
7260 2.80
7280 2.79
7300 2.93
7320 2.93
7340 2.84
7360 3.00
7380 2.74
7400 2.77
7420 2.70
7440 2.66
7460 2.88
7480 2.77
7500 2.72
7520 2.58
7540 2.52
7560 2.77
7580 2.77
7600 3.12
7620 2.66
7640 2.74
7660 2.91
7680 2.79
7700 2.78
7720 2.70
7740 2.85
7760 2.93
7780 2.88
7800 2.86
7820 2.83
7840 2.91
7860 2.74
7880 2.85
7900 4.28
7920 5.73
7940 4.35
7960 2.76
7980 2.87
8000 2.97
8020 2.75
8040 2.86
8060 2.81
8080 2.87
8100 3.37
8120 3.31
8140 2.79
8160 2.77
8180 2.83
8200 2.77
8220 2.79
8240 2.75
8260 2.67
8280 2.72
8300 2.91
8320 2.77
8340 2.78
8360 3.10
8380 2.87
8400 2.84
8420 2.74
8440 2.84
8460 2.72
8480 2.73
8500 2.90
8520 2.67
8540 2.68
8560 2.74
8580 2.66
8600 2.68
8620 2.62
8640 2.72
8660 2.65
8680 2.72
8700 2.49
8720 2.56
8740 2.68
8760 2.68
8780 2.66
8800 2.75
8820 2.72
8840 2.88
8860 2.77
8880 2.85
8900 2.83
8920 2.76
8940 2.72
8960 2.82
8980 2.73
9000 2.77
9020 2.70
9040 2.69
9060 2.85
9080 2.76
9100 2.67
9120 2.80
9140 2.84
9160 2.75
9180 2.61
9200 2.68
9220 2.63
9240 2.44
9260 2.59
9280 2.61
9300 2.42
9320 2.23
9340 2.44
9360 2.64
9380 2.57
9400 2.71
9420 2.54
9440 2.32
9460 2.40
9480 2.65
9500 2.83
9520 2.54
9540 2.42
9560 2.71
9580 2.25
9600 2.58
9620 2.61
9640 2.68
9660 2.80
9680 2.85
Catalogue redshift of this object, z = 0.21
